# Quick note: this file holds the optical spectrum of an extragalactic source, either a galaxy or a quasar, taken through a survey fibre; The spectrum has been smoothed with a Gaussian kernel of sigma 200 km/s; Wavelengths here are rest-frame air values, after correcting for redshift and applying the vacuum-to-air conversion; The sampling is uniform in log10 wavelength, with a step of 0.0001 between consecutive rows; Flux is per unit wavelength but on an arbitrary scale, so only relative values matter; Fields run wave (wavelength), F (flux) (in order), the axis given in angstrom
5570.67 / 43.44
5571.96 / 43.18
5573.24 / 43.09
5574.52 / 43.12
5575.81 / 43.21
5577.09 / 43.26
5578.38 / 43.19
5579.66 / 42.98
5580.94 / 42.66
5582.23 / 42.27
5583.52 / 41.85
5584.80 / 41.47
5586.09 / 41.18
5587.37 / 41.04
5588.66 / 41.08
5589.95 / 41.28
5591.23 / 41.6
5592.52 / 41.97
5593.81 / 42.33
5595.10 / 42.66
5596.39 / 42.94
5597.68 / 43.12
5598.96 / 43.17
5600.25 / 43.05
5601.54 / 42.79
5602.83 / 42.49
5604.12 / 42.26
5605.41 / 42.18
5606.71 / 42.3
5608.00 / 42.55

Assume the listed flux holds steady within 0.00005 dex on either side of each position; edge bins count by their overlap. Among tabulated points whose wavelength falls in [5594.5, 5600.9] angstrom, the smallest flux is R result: 42.66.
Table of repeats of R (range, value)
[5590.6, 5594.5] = 41.6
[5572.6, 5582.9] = 42.27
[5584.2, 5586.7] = 41.18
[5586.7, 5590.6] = 41.04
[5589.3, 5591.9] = 41.28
